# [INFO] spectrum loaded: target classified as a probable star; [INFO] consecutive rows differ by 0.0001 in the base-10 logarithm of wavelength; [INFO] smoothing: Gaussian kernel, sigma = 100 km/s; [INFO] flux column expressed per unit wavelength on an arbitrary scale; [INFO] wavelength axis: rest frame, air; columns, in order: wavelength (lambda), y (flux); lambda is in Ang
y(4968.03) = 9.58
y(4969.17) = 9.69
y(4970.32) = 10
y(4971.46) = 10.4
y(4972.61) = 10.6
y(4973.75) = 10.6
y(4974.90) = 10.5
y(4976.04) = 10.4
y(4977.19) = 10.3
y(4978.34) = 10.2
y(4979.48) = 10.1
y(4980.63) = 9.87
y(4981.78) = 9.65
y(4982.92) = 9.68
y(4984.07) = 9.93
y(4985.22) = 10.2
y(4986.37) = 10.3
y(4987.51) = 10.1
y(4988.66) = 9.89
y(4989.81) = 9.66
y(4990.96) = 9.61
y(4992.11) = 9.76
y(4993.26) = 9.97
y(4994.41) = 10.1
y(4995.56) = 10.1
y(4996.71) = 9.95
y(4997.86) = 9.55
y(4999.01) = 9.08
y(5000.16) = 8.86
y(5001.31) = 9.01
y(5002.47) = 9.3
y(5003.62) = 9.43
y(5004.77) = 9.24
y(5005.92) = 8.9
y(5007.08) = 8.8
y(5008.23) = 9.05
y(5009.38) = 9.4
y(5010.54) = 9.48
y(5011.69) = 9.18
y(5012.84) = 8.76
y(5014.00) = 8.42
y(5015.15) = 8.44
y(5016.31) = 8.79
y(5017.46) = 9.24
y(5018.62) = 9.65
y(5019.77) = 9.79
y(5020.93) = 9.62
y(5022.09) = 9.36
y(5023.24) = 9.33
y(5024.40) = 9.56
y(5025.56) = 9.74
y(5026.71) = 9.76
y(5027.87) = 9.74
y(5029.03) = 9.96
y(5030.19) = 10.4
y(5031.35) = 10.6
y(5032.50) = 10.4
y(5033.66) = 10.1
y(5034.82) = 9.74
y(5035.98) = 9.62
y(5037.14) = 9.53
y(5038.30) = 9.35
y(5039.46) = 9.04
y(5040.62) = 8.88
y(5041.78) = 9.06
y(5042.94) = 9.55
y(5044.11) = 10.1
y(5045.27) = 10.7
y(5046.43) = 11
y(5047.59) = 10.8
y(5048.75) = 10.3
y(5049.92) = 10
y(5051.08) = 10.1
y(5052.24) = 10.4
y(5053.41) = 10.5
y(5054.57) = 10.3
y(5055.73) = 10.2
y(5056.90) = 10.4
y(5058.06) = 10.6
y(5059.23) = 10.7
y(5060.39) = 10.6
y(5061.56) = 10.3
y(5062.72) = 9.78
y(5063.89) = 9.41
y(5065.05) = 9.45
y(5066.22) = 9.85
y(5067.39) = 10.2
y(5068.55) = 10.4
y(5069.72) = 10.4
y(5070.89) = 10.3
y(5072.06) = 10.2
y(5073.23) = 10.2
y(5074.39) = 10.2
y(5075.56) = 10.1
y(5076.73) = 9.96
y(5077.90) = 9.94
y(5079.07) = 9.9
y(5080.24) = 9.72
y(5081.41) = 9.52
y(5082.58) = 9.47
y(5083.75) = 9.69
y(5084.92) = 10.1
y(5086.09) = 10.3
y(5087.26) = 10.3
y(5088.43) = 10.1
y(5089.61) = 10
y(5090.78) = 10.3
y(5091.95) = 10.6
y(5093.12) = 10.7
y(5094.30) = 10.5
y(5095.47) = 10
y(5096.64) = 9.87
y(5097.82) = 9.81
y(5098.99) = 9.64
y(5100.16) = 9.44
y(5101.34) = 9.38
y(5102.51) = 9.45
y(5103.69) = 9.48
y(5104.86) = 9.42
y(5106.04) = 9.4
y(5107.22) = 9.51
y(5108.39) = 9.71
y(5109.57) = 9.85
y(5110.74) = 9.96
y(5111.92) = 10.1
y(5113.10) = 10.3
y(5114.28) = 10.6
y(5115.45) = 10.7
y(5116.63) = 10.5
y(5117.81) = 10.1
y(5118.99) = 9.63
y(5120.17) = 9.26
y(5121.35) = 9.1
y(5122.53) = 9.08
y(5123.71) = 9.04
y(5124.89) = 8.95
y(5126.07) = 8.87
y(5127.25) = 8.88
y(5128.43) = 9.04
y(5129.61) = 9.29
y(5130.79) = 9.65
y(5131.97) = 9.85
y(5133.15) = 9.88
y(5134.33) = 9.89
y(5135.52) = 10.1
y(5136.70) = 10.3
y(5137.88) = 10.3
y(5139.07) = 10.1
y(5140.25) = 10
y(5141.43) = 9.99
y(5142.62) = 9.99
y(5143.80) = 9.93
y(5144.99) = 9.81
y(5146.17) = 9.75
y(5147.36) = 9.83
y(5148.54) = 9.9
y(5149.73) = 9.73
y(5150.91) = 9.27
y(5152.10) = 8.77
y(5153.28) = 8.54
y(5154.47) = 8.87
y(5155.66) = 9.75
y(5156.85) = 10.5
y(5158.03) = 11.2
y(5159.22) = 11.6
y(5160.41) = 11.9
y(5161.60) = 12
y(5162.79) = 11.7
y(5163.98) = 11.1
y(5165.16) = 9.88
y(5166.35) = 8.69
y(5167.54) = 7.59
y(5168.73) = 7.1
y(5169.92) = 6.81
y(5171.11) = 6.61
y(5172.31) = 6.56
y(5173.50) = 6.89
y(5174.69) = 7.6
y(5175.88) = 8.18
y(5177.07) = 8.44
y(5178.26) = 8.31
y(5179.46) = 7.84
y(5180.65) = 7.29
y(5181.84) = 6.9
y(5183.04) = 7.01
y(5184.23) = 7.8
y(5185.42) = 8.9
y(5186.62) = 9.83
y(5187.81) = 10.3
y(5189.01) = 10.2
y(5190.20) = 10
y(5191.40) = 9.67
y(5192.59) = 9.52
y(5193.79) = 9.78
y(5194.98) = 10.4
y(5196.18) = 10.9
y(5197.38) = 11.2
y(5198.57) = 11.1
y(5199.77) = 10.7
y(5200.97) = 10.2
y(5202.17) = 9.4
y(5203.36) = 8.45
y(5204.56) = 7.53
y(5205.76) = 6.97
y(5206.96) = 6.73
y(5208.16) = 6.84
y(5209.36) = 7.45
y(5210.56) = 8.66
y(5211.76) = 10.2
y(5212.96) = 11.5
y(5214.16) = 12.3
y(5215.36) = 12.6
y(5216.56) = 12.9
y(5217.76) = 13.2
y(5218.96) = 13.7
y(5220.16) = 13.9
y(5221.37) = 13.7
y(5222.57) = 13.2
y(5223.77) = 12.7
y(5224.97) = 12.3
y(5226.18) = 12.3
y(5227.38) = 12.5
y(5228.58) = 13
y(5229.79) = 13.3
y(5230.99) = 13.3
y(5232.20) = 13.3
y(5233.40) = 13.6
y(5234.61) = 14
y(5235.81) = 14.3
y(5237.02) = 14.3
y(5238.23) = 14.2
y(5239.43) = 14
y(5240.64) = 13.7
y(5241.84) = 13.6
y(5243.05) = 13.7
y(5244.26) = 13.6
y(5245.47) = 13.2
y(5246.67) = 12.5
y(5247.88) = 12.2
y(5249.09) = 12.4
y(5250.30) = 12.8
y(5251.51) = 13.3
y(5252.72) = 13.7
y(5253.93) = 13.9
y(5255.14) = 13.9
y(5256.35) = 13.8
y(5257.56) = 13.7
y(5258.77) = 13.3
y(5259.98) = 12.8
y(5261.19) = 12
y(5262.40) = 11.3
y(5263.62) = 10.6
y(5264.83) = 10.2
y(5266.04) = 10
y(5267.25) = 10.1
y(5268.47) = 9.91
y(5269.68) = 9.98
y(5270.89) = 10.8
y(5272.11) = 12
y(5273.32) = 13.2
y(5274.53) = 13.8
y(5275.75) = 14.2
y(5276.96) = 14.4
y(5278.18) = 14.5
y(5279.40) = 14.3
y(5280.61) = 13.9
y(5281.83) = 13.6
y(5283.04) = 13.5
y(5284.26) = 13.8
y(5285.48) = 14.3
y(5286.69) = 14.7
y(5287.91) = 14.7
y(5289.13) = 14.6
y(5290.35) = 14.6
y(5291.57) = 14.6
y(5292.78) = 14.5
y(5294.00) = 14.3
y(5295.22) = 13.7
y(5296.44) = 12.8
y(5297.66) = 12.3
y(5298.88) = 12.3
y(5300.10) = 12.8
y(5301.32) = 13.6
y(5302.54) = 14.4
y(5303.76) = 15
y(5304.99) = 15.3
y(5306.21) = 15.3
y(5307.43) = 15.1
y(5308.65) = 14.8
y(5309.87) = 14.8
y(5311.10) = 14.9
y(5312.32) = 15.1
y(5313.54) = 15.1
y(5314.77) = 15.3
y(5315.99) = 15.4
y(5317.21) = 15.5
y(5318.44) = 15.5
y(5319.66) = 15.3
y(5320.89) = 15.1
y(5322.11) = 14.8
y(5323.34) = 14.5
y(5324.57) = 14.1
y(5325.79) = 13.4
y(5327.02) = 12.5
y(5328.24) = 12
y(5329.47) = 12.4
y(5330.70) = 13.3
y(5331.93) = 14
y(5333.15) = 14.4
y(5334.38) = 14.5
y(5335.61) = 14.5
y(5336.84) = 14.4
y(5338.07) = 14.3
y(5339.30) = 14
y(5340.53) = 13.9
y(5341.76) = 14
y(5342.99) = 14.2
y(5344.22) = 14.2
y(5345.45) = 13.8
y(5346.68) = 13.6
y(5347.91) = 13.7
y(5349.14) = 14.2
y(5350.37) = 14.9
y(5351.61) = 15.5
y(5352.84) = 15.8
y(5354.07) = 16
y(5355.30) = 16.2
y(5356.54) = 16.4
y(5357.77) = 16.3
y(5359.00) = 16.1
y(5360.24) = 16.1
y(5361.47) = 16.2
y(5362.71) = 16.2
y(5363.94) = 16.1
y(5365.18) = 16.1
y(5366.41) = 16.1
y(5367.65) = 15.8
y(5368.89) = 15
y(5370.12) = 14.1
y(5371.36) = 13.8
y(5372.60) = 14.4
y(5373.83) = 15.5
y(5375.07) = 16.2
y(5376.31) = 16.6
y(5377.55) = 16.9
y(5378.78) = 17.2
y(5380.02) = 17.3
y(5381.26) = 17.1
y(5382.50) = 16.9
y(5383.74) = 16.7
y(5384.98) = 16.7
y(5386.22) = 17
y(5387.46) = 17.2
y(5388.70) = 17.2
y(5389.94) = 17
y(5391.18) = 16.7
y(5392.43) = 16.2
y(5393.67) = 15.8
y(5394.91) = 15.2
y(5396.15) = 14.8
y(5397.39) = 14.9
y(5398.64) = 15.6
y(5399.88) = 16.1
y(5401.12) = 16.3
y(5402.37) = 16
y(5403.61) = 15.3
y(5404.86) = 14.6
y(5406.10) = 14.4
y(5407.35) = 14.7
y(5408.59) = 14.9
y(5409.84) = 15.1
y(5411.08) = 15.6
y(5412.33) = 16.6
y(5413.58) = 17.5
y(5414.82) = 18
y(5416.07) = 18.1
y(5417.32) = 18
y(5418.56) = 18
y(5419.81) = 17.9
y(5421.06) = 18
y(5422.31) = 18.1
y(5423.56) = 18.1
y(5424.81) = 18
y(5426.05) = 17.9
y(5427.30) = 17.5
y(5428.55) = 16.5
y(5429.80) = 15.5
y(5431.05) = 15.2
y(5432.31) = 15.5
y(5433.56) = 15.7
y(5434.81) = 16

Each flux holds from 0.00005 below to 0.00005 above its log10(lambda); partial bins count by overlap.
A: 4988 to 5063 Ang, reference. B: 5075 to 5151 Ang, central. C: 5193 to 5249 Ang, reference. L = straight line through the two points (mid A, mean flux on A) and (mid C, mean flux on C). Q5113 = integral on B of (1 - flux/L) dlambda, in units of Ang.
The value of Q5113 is 5.93 Ang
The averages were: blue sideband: 9.72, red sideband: 11.8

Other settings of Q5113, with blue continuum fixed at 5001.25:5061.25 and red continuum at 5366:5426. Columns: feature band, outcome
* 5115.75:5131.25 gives 2.8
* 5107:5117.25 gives 0.9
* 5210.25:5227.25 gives 0.9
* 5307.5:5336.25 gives 1.1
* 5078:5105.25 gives 2.3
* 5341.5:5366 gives 0.4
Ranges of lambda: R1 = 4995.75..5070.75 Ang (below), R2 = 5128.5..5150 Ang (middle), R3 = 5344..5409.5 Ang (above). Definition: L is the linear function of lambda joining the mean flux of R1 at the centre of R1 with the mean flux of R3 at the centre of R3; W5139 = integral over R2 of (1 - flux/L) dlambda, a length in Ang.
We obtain 3.1 Ang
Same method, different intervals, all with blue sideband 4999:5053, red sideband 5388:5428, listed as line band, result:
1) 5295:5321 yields 0.3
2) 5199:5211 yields 4.2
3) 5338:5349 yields 1.0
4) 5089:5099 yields 0.6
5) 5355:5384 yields -0.4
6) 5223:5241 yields -0.1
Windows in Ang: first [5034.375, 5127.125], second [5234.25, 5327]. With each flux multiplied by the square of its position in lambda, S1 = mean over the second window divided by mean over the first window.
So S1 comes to 1.48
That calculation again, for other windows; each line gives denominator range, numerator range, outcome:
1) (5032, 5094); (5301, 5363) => 1.62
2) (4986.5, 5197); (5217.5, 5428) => 1.66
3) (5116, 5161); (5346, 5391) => 1.78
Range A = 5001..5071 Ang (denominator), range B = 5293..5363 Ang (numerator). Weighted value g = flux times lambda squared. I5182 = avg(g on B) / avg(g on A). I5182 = 1.67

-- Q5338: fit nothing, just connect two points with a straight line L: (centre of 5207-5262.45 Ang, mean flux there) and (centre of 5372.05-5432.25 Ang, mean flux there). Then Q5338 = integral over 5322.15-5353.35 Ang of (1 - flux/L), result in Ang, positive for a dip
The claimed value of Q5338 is 2.1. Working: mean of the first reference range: 12.7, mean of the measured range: 14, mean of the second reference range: 16.5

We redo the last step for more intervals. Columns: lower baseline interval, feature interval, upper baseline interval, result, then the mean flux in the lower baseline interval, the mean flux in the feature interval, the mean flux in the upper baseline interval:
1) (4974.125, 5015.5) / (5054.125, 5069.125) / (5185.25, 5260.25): 0.1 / 9.6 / 10.2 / 11.8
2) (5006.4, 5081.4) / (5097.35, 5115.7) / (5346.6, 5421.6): 2.0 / 9.83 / 9.78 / 16.1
